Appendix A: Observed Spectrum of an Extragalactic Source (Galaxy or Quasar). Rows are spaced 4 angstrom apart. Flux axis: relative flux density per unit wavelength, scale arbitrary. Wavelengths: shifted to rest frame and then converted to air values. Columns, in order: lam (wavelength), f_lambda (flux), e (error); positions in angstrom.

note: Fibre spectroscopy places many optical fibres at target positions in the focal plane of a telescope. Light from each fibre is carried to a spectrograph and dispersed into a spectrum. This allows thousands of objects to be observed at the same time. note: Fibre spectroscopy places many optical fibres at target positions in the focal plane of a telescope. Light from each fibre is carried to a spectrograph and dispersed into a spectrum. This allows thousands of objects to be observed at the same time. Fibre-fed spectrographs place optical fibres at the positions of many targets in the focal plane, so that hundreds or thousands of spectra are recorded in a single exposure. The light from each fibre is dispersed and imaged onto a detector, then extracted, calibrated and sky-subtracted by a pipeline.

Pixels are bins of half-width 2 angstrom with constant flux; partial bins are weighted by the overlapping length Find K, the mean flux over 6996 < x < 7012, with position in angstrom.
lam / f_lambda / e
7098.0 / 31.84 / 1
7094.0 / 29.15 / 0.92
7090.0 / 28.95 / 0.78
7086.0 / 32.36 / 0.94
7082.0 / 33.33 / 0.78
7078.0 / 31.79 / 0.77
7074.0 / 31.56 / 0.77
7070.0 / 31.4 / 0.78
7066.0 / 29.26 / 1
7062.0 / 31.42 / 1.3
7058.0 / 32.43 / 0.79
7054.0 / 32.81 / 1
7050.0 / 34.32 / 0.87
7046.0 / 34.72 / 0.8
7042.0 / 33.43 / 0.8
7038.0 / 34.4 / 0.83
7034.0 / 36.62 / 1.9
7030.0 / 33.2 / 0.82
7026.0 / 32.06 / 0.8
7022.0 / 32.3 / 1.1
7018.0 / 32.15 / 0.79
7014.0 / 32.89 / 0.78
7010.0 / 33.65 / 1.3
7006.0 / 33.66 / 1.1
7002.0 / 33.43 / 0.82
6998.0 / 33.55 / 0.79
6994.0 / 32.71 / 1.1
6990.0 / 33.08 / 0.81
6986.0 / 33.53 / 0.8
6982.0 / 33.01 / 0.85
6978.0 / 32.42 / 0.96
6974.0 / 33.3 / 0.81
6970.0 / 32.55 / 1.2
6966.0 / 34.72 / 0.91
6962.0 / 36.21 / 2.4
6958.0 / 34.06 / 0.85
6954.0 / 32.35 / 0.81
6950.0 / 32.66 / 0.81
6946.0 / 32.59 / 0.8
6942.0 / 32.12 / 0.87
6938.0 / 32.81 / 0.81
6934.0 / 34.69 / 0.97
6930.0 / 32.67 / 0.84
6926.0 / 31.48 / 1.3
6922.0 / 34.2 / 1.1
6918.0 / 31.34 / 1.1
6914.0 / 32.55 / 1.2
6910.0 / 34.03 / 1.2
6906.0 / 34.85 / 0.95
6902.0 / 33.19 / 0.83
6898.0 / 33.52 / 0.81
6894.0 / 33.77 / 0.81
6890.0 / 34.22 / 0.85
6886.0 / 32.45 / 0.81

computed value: 33.6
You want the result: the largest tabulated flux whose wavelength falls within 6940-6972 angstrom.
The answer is 36.21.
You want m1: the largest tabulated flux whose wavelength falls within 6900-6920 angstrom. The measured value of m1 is 34.85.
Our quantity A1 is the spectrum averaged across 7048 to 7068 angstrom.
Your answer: 32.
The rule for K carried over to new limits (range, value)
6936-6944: 32.5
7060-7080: 31.1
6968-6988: 33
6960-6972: 34.5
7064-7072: 30.3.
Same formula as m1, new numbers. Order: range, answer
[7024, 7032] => 33.2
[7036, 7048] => 34.72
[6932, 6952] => 34.69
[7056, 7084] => 33.33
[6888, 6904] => 34.22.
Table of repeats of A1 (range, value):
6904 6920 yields 33.2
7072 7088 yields 32.3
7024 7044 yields 33.9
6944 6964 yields 33.6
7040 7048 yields 34.1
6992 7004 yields 33.2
